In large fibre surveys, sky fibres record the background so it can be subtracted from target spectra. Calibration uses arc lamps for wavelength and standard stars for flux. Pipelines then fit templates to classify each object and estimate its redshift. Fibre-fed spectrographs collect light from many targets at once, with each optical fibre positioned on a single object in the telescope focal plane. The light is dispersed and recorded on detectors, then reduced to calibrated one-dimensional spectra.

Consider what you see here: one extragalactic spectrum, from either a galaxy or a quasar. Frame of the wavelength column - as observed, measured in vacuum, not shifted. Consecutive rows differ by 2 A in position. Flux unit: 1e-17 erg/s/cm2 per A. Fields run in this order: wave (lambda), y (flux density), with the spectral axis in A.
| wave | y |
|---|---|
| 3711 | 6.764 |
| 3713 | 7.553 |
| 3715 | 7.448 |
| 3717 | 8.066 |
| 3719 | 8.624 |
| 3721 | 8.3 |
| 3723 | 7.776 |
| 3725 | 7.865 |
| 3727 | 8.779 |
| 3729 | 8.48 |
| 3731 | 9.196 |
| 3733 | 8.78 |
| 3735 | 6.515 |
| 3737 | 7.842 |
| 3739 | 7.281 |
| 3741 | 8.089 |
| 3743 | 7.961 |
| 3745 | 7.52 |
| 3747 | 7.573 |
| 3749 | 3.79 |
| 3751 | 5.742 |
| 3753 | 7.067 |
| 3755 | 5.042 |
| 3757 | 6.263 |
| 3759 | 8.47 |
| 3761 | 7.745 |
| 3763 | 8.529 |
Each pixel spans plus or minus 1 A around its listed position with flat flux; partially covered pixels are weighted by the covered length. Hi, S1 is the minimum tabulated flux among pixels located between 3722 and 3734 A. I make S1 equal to 7.776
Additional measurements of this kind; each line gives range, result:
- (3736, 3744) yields 7.281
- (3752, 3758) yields 5.042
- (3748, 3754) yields 3.79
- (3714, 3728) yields 7.448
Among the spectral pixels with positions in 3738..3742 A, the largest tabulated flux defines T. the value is 8.089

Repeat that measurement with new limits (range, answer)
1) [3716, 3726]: 8.624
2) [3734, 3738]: 7.842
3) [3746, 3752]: 7.573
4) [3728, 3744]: 9.196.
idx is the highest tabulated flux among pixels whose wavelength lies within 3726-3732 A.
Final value 9.196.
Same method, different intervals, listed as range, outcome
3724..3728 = 8.779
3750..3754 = 7.067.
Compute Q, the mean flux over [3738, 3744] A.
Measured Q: 7.78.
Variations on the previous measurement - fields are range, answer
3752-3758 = 6.12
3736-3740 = 7.56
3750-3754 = 6.4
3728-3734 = 8.82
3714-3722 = 8.11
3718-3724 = 8.23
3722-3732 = 8.42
